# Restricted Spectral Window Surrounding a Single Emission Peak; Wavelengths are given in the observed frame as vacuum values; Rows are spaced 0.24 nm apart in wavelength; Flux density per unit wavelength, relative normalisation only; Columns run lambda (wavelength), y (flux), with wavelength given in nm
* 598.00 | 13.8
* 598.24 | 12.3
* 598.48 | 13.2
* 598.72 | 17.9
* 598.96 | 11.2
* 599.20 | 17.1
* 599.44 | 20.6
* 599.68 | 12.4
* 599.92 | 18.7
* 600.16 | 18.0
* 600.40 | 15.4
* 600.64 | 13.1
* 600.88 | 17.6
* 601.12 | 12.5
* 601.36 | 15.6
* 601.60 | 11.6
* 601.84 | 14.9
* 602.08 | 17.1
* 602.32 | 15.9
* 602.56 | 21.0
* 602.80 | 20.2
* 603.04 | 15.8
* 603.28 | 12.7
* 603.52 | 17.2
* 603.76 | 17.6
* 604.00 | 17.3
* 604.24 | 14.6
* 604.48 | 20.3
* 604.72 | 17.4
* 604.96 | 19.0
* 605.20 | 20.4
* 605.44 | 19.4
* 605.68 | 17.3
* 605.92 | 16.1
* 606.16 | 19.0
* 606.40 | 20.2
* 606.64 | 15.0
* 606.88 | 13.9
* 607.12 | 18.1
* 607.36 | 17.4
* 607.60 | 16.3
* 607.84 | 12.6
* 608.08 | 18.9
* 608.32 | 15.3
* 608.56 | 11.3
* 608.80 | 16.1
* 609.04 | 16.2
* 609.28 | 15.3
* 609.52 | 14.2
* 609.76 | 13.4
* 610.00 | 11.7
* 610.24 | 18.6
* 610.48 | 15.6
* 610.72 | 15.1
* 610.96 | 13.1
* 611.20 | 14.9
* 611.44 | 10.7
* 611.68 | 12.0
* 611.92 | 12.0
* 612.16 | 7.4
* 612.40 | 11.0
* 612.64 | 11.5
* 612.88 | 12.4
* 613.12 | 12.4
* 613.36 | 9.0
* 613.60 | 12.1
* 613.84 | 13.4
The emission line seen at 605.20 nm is Mg II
